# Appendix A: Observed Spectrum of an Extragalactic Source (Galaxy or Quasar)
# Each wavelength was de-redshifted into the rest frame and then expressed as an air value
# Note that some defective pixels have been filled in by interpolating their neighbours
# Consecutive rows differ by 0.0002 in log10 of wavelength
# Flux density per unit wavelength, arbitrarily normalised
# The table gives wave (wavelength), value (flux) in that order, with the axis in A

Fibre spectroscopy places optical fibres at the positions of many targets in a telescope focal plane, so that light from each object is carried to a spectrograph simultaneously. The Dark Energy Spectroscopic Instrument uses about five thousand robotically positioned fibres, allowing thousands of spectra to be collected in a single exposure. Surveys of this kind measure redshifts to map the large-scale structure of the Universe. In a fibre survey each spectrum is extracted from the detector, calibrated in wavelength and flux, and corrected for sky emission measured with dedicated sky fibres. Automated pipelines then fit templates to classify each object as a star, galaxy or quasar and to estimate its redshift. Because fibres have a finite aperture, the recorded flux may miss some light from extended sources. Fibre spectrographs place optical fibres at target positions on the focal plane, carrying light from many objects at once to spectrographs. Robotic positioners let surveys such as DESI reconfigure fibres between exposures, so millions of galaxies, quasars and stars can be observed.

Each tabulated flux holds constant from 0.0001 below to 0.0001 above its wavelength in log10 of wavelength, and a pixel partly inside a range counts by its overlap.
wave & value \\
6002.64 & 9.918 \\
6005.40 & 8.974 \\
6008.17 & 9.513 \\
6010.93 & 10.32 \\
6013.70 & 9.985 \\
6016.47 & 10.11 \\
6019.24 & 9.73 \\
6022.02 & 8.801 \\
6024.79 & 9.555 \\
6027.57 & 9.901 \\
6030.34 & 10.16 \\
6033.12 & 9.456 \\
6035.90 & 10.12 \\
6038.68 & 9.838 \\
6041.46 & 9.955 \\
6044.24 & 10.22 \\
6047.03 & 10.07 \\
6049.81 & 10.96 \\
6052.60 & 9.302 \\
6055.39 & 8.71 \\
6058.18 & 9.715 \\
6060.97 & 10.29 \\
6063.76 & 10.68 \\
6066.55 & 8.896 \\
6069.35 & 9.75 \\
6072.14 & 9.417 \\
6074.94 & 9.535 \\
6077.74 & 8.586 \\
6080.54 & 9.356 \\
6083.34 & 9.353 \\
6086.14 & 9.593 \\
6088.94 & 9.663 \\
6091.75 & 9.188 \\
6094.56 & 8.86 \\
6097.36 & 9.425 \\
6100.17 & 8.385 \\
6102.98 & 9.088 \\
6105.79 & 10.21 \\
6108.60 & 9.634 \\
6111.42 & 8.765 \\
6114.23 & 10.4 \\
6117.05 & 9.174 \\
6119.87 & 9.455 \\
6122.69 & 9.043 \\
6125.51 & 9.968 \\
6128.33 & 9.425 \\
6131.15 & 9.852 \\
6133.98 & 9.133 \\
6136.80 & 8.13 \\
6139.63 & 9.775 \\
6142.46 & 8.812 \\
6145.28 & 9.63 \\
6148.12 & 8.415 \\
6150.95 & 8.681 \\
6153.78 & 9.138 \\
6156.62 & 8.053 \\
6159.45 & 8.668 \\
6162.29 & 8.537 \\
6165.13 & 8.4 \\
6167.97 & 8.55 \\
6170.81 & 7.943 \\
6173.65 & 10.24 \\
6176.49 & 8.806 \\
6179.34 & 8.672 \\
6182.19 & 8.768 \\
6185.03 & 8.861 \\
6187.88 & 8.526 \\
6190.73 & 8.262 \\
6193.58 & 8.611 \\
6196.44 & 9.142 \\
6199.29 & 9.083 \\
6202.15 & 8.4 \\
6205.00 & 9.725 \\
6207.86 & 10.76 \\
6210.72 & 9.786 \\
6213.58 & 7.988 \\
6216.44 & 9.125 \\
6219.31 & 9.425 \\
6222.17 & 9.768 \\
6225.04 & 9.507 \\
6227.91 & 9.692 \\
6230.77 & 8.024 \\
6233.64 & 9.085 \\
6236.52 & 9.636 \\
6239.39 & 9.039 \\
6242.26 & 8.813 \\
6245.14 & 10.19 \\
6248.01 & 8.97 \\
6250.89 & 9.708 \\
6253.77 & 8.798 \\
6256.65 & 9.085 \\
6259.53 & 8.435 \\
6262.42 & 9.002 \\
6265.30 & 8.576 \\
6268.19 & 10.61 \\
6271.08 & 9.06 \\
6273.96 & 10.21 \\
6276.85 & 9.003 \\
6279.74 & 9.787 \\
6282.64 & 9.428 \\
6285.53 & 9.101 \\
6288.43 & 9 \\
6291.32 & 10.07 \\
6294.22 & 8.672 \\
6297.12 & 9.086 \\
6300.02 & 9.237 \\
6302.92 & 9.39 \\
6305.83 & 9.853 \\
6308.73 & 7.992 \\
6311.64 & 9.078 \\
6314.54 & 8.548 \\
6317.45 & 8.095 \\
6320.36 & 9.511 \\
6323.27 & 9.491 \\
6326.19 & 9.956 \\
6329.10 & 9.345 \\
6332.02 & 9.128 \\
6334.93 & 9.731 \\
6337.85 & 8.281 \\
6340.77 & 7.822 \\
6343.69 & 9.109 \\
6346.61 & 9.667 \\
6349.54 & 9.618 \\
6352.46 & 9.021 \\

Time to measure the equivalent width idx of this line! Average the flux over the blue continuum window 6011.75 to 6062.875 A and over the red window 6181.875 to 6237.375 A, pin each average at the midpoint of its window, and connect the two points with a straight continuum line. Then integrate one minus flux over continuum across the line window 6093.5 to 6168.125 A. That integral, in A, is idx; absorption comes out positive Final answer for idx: 2.69 A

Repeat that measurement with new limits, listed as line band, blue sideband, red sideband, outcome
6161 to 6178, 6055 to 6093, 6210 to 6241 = 1.0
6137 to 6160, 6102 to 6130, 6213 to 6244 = 1.3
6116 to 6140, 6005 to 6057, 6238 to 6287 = 0.7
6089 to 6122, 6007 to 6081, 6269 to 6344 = 0.9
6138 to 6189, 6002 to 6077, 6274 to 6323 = 3.6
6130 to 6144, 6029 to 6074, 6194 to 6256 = 0.6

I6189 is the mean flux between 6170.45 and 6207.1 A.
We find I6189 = 8.91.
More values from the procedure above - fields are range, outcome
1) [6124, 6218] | 8.97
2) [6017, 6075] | 9.77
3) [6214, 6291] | 9.27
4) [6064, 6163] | 9.22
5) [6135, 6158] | 8.84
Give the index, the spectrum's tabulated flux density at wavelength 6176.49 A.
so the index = 8.806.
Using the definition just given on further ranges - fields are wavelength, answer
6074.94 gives 9.535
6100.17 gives 8.385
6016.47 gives 10.11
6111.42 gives 8.765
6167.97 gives 8.55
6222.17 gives 9.768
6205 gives 9.725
